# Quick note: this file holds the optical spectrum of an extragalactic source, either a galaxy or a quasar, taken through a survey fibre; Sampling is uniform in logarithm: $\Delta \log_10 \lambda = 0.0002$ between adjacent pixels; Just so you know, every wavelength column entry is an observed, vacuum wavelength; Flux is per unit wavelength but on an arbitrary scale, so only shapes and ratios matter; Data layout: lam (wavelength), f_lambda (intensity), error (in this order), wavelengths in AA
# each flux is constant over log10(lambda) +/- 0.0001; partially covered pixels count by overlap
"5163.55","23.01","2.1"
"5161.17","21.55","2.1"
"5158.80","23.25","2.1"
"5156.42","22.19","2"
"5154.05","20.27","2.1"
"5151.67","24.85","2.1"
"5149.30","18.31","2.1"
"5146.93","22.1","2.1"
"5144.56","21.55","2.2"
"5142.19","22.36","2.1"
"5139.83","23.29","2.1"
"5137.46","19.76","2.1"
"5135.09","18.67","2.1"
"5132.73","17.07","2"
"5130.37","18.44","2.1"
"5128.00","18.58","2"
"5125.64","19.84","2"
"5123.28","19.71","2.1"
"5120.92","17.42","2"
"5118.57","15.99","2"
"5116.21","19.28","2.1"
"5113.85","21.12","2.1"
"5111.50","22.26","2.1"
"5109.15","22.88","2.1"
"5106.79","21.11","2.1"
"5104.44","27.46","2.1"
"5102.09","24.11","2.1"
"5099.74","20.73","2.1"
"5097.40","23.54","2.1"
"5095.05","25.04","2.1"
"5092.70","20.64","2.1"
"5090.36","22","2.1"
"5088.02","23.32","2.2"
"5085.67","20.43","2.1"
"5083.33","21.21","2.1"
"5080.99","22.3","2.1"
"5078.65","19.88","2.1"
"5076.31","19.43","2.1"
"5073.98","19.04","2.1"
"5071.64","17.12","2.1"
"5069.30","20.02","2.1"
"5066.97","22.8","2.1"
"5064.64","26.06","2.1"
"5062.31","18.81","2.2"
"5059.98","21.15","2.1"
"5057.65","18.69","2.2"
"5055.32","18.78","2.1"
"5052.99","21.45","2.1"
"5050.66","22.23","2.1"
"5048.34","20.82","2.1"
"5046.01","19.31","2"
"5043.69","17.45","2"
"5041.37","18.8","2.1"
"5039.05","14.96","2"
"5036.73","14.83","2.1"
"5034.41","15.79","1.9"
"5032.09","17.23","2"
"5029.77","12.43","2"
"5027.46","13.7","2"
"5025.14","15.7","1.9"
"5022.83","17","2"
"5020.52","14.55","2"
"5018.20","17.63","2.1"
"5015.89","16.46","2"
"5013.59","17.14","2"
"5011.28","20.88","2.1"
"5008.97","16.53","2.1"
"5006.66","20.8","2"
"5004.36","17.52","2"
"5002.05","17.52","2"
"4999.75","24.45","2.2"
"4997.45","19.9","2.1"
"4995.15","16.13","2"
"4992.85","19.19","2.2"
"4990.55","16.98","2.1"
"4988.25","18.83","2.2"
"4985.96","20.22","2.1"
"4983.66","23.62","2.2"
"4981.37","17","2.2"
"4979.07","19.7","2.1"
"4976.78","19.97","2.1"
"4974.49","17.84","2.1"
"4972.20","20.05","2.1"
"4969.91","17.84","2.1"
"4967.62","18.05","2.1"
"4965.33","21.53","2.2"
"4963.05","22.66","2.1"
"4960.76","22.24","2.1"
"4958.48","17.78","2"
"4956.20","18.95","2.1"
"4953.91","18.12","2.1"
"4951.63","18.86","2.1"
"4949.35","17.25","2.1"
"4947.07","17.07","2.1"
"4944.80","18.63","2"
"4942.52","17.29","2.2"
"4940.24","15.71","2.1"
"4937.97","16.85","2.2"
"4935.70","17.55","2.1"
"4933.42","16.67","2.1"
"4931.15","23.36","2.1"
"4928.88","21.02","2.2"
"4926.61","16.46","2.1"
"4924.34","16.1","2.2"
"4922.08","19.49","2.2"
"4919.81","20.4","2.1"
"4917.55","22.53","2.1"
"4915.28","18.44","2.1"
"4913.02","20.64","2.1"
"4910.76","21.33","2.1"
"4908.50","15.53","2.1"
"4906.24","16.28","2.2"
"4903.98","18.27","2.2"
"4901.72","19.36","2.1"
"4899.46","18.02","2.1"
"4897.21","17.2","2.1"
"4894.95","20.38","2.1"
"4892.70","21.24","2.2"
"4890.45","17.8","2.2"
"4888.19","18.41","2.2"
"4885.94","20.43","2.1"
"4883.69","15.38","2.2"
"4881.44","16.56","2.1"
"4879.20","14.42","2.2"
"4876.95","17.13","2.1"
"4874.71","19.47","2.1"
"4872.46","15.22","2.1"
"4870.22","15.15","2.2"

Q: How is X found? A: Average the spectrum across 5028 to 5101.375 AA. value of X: 19.9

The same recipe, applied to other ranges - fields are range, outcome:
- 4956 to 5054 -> 18.4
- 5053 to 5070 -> 21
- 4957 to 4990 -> 19.8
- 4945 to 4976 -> 19.1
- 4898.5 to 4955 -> 18.4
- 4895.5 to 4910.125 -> 17.7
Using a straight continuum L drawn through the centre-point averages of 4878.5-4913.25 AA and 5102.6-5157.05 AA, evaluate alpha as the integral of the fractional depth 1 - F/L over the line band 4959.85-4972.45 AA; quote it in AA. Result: -1.0 AA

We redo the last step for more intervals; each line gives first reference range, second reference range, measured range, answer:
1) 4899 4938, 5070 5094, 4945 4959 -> 0.84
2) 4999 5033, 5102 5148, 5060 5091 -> -3.10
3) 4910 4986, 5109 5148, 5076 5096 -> -1.91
